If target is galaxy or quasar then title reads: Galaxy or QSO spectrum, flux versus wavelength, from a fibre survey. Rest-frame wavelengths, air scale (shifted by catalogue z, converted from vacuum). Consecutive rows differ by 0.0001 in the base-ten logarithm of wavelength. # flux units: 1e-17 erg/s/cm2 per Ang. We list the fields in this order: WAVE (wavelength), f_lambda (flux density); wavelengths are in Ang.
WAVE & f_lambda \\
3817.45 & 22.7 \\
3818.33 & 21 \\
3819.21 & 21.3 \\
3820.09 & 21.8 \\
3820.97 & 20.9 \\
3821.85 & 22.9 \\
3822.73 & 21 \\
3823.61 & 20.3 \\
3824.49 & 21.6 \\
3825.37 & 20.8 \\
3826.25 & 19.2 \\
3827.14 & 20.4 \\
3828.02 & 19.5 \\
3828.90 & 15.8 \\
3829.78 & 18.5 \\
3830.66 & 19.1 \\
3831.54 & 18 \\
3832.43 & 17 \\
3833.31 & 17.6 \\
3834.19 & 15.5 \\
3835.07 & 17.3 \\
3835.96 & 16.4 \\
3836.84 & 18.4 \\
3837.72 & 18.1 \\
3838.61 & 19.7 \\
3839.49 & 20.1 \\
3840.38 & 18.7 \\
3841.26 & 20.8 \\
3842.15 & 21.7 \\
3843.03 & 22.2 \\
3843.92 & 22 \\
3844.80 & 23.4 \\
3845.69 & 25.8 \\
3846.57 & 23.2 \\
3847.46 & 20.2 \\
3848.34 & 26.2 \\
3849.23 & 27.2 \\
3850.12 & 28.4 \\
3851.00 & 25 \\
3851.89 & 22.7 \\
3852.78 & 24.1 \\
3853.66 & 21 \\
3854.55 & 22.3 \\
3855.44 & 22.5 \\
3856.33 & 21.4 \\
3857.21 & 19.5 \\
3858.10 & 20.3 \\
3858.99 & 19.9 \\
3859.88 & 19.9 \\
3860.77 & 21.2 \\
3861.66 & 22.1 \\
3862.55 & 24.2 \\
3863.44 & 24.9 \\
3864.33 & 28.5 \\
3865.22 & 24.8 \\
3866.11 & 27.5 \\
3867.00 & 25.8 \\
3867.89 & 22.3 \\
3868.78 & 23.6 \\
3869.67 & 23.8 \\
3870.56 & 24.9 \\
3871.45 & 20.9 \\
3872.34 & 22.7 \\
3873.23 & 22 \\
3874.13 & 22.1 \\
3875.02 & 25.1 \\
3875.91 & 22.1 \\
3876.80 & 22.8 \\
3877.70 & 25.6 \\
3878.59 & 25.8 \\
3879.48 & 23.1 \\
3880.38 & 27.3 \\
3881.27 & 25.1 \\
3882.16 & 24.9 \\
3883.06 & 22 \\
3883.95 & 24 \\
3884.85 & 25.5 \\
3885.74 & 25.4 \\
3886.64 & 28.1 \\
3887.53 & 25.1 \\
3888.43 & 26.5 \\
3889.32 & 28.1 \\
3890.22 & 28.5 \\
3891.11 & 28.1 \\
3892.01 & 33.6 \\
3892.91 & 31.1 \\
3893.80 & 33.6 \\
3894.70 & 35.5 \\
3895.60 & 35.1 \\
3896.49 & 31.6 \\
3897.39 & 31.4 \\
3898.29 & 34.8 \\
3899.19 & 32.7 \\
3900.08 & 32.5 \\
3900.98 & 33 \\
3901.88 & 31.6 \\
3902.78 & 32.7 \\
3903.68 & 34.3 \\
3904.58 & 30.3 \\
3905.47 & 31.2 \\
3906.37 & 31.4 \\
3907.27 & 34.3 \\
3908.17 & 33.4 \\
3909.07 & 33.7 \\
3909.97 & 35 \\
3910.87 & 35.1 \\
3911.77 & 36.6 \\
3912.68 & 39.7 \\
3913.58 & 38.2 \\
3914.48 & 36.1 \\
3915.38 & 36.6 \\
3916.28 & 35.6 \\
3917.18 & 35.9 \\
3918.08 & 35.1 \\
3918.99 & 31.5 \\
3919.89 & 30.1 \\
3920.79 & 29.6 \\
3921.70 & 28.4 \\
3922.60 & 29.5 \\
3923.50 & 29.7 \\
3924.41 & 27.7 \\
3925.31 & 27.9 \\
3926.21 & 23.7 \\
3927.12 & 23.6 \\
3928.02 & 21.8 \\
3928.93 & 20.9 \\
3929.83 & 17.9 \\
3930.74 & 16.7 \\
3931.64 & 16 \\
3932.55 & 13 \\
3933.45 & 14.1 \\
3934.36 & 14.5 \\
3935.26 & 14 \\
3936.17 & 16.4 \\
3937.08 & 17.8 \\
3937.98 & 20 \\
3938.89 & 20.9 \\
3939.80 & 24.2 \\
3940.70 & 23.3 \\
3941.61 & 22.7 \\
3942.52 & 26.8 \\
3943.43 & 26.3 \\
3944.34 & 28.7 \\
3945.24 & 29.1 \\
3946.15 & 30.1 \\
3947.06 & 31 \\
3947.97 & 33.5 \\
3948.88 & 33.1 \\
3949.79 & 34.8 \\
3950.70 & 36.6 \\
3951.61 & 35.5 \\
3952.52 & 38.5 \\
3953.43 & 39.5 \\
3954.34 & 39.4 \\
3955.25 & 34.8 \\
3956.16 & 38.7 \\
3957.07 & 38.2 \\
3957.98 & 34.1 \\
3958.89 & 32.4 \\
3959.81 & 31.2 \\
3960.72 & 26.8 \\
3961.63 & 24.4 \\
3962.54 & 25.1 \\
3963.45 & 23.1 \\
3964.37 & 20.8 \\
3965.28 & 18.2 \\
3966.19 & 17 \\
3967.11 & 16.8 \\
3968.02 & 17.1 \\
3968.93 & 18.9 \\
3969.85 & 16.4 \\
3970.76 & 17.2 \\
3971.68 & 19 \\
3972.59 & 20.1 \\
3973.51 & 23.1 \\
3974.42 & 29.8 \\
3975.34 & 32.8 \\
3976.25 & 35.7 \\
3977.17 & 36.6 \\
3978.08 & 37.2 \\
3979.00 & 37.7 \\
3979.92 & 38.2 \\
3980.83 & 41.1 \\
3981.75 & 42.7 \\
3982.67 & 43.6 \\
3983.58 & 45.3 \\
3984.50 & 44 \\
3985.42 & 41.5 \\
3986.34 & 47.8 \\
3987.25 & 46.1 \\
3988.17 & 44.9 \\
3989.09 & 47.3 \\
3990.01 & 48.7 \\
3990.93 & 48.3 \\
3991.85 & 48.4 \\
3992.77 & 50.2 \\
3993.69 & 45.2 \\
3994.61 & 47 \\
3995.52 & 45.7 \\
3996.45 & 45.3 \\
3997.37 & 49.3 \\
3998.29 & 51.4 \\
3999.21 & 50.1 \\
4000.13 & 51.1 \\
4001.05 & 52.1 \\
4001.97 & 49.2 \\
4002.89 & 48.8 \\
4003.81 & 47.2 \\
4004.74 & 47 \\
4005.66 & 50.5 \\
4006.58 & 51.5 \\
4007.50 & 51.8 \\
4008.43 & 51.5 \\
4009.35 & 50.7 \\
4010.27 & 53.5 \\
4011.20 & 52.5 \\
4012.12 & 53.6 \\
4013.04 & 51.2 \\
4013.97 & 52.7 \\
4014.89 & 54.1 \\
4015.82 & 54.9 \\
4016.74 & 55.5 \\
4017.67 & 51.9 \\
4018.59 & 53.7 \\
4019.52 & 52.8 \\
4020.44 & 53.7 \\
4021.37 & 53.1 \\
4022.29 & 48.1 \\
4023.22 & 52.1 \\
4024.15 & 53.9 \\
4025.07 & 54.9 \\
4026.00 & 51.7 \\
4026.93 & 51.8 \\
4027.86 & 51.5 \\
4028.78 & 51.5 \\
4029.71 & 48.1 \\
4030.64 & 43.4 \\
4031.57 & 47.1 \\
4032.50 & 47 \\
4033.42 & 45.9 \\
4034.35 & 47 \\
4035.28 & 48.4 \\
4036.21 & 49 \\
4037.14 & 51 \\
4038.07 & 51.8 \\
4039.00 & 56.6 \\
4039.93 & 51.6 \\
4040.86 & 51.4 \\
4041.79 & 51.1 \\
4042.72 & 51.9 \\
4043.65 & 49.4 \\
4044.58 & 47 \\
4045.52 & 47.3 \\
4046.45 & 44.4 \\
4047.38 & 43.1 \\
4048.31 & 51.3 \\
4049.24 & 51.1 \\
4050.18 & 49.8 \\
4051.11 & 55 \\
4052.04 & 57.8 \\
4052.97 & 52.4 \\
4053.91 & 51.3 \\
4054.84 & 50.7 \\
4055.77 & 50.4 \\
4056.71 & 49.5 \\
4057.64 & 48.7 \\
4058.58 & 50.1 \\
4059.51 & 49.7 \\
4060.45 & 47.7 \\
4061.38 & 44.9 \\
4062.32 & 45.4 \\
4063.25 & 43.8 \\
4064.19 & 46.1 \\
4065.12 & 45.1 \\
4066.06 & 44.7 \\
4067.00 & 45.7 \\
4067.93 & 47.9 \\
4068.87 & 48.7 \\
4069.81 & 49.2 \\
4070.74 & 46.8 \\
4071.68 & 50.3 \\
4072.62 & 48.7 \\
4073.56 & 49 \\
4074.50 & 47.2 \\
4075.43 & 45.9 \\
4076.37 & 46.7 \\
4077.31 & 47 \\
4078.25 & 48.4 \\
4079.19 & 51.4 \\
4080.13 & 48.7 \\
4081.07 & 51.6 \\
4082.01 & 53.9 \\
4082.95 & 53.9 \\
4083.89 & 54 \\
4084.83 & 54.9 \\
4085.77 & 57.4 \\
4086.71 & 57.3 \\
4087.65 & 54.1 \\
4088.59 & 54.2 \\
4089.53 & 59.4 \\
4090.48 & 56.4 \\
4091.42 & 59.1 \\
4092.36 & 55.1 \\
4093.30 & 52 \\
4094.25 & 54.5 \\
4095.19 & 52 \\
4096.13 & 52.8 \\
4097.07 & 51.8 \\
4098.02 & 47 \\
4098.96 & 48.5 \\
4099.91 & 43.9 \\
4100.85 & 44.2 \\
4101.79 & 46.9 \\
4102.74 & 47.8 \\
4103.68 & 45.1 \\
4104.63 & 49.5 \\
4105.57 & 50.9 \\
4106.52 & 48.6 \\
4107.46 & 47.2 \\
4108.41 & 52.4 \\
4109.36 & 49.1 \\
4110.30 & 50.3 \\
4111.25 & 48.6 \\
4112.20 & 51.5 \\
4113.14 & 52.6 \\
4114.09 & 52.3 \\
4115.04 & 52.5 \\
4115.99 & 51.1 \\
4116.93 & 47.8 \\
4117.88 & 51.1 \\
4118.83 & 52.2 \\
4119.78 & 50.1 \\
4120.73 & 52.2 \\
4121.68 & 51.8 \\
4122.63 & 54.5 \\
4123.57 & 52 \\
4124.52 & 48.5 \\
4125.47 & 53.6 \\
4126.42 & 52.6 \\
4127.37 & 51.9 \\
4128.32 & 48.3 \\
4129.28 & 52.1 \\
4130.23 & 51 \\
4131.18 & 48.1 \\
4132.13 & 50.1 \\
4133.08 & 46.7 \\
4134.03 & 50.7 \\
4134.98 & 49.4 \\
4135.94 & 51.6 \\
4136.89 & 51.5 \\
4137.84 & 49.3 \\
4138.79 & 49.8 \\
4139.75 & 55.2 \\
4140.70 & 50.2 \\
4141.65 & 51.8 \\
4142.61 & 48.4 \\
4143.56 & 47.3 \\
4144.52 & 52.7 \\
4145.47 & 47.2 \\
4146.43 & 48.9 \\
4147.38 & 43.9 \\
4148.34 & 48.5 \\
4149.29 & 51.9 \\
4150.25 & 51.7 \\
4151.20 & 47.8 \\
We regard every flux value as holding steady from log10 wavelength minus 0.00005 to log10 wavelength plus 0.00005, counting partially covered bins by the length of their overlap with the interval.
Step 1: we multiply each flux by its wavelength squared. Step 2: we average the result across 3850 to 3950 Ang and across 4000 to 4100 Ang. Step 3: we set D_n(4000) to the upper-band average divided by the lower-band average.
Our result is 2.0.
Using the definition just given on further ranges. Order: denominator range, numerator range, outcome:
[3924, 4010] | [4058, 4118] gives 1.58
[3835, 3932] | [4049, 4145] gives 2.11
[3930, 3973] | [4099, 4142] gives 2.16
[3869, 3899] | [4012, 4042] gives 2.05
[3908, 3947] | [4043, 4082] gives 1.95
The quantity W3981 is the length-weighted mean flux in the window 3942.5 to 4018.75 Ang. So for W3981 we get 39.1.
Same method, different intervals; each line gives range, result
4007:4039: 51.3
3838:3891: 23.7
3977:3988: 42.1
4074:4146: 50.9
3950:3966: 31.4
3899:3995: 31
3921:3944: 21.6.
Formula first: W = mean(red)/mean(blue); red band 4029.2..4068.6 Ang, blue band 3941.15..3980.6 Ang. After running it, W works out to 1.68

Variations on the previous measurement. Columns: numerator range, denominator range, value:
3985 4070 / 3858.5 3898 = 1.92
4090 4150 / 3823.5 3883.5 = 2.29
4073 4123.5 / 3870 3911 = 1.78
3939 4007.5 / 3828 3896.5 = 1.54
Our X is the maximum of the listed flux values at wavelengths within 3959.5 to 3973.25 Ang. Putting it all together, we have 31.2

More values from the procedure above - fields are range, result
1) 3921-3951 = 36.6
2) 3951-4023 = 55.5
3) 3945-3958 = 39.5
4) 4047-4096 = 59.4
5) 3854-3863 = 24.2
